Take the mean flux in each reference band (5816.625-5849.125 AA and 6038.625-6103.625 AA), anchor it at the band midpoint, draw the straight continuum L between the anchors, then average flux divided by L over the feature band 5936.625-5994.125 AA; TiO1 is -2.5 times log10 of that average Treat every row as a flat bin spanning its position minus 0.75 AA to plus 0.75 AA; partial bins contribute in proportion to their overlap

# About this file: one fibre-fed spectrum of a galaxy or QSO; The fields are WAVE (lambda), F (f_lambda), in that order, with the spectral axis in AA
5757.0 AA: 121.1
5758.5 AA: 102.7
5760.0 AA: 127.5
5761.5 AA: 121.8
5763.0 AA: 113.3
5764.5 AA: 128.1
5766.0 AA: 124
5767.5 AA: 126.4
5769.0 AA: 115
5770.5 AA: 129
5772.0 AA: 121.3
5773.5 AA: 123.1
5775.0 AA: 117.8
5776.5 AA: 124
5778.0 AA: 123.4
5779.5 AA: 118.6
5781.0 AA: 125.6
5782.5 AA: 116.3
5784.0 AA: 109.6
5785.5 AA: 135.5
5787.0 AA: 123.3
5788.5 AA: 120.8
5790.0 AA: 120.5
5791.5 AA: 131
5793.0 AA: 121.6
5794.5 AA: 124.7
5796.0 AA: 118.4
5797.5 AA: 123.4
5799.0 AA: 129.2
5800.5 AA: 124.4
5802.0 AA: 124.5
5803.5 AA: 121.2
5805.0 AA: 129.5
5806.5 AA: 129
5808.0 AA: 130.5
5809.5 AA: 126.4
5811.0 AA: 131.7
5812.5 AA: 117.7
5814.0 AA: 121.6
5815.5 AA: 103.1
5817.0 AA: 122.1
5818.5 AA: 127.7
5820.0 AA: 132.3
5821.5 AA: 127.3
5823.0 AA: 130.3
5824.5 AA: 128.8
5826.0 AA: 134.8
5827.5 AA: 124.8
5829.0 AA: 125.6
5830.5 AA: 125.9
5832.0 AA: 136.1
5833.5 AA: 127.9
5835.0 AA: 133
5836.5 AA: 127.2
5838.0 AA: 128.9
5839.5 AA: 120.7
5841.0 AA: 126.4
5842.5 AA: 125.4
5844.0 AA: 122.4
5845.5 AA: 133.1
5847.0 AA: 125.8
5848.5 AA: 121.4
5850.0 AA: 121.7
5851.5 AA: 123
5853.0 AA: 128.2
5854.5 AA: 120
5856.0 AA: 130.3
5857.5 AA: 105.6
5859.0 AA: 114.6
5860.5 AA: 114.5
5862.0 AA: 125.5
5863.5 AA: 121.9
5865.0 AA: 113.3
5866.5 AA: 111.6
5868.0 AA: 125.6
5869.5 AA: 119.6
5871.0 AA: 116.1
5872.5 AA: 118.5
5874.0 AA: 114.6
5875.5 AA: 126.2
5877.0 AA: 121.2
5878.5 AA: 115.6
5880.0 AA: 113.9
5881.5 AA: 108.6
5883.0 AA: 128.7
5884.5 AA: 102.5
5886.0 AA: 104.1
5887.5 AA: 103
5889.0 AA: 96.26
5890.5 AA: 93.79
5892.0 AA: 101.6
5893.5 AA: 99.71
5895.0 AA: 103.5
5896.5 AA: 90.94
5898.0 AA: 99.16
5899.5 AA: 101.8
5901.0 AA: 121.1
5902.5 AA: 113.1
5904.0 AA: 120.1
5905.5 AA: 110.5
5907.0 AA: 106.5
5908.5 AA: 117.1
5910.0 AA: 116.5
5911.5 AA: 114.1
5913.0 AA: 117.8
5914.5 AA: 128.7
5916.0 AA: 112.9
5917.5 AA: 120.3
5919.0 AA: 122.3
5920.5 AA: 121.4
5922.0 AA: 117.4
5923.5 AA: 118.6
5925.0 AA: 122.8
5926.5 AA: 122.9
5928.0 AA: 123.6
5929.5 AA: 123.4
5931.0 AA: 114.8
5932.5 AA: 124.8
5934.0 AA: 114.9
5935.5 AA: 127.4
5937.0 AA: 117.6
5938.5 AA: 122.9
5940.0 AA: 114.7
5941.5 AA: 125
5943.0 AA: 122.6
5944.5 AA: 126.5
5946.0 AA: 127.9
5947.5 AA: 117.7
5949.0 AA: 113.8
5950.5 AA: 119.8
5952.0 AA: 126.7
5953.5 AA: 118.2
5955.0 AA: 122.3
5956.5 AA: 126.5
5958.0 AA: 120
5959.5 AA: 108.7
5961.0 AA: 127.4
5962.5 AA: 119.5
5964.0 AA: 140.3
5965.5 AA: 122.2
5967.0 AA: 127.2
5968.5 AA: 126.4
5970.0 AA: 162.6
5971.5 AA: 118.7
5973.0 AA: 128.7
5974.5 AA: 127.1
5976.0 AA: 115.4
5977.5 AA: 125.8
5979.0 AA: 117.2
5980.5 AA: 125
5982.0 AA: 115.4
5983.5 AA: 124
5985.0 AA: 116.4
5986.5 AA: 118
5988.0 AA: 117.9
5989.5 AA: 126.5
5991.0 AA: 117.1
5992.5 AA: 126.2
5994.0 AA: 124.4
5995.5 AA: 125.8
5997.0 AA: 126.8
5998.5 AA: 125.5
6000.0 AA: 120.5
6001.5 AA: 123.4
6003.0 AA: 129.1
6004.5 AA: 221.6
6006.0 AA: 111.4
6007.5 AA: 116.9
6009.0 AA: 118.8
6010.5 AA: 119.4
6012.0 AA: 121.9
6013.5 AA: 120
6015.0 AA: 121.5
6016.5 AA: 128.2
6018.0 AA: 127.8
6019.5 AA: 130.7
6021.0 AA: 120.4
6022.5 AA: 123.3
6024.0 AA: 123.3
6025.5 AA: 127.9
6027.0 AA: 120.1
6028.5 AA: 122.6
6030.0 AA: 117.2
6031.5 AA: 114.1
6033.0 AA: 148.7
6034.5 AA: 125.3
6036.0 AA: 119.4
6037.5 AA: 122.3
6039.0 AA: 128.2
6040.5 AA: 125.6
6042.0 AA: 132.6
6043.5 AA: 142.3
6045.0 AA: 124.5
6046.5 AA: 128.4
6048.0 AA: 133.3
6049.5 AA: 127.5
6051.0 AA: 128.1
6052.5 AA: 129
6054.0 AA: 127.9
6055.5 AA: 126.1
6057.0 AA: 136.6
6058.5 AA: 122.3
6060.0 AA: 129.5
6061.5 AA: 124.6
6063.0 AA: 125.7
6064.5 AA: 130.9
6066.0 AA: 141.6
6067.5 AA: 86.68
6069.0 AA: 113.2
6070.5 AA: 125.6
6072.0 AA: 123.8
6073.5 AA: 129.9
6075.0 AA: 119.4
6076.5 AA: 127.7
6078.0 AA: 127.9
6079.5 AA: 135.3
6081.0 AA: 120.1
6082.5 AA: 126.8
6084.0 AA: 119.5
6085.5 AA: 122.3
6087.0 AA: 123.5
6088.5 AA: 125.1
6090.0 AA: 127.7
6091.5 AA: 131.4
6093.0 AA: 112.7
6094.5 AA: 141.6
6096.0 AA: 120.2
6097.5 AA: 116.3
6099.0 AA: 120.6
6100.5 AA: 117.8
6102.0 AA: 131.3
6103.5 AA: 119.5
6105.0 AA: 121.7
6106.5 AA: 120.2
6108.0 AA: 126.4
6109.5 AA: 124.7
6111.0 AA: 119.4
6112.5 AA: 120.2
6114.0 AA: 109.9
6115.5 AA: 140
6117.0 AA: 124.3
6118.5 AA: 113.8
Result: 0.03 mag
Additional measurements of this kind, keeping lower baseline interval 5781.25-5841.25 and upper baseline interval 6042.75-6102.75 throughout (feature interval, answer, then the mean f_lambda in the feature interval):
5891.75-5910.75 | 0.16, 108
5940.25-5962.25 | 0.04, 121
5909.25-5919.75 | 0.06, 119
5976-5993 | 0.04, 121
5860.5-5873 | 0.06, 119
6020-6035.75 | 0.01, 124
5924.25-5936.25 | 0.03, 122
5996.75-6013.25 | -0.04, 130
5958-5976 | -0.01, 127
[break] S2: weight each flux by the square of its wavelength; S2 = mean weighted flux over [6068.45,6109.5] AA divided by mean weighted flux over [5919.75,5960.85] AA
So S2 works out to 1.1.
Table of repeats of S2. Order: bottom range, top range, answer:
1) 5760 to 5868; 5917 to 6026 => 1.06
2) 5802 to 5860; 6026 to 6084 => 1.08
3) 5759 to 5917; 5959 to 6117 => 1.12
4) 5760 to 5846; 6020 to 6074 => 1.10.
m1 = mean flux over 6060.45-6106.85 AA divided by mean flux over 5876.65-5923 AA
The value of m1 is 1.1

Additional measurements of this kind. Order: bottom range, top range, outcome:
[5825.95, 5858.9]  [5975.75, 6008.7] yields 1.00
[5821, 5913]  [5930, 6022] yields 1.06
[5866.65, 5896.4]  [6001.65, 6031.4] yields 1.15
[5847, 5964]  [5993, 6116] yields 1.08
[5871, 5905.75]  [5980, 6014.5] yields 1.15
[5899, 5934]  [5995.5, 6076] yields 1.07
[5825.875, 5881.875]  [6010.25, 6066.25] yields 1.04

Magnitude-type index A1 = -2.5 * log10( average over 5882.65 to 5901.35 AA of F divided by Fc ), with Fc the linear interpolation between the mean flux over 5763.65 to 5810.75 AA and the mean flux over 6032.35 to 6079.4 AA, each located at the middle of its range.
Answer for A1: 0.21 mag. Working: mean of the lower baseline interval 124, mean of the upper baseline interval 127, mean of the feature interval 103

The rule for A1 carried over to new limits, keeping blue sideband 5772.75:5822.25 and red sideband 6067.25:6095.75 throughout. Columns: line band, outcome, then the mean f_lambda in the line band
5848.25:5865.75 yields 0.032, 120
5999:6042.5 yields -0.028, 127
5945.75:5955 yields 0.029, 120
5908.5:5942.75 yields 0.031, 120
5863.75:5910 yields 0.118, 111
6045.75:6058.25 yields -0.048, 129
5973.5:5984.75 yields 0.021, 121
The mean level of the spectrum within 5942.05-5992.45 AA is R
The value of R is 123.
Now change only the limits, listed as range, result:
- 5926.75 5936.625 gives 121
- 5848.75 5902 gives 113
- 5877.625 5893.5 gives 107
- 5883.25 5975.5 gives 118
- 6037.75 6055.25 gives 129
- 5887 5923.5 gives 111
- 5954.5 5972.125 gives 127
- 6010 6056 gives 126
